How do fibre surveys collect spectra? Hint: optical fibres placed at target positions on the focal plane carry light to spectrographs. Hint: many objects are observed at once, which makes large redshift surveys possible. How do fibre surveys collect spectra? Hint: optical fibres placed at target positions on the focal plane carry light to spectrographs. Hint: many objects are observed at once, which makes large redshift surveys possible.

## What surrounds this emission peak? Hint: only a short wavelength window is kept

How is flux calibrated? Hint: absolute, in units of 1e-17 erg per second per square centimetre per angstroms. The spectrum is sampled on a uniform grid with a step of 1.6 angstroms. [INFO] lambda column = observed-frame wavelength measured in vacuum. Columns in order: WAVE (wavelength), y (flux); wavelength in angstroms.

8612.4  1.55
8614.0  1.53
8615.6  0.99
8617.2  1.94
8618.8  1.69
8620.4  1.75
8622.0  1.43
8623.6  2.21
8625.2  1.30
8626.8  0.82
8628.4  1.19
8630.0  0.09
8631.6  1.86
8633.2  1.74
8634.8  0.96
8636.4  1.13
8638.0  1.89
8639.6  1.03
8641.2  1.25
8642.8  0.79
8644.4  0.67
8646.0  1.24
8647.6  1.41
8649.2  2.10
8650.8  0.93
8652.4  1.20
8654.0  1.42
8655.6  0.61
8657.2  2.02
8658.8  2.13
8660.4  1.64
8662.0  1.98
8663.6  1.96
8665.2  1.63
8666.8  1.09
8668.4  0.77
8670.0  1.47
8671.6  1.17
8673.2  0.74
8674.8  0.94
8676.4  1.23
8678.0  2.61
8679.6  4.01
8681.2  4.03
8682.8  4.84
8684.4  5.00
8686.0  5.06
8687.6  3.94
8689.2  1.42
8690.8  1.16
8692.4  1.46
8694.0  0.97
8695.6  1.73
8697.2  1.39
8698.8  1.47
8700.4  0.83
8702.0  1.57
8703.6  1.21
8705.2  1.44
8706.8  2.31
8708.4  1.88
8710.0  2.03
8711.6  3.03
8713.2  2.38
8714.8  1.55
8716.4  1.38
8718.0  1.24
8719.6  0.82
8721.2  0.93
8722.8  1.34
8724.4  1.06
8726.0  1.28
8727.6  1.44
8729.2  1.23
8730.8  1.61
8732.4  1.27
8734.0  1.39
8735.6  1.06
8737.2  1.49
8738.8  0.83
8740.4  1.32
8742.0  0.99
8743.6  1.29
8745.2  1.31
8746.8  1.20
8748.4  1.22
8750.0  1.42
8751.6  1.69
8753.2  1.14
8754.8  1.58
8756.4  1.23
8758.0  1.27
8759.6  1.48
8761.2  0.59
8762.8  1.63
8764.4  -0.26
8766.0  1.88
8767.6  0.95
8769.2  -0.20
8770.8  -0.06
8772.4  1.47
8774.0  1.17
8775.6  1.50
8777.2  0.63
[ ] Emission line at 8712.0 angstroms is [N II] 6583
